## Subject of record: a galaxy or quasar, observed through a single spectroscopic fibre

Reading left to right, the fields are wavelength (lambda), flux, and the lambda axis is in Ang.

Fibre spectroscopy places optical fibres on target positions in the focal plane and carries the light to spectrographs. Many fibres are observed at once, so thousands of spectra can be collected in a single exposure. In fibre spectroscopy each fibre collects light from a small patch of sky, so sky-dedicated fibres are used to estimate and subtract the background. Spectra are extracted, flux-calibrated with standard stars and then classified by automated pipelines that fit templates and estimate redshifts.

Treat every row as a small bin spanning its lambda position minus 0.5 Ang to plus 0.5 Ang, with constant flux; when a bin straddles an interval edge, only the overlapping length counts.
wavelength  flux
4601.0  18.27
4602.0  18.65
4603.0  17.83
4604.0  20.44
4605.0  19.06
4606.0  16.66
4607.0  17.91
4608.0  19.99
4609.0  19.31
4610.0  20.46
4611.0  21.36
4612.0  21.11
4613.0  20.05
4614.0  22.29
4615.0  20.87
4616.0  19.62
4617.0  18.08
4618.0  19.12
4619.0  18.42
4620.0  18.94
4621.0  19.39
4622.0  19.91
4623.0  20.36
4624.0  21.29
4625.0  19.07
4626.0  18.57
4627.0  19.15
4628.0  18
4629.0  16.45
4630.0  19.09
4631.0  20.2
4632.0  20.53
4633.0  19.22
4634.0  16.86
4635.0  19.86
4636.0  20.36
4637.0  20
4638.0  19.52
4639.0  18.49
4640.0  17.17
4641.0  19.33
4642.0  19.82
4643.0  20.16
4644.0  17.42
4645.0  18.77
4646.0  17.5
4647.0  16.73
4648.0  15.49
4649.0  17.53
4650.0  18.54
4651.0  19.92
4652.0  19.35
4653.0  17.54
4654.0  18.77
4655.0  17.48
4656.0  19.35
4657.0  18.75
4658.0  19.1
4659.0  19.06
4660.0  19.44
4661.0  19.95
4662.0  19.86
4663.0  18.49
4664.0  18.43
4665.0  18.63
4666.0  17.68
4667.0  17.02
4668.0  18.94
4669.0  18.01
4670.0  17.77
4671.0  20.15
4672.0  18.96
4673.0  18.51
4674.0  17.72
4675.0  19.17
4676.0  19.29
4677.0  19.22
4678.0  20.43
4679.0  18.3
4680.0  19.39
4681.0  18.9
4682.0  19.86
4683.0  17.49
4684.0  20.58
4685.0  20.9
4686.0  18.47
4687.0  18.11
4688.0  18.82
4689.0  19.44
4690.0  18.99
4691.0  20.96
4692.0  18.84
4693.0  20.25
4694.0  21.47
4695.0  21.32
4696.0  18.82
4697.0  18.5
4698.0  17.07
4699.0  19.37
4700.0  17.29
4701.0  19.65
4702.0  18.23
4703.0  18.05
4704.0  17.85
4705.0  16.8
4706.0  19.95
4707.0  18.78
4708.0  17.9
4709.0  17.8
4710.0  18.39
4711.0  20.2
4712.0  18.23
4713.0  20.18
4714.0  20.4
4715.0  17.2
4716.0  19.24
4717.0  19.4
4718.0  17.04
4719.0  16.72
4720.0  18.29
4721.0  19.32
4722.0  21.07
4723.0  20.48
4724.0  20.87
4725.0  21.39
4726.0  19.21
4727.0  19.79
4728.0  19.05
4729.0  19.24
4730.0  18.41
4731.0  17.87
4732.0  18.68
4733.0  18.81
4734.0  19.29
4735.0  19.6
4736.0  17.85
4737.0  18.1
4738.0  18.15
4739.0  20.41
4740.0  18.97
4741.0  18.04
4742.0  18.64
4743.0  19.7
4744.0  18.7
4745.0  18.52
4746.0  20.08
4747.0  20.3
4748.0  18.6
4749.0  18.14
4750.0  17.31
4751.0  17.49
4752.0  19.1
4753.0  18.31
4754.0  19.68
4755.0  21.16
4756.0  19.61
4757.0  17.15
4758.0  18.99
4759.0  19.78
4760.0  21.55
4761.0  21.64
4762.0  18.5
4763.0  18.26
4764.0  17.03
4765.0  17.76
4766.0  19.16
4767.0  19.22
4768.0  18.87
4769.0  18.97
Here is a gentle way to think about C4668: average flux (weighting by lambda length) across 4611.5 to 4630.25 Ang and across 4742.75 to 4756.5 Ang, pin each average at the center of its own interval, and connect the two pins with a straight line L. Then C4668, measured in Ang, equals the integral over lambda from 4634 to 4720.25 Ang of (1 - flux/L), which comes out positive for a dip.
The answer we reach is 2.17 Ang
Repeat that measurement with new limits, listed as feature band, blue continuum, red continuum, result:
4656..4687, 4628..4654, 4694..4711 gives -0.5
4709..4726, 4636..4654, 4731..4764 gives -0.4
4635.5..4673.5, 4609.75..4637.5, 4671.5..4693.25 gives 1.5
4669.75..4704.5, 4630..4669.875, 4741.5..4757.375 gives -0.6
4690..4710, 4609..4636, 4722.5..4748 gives 0.4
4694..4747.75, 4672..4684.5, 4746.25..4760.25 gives 0.3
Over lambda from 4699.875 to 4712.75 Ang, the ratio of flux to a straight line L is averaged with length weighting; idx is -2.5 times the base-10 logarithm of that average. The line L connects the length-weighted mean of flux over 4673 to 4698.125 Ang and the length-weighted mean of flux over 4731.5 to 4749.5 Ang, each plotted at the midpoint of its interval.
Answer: 0.04 mag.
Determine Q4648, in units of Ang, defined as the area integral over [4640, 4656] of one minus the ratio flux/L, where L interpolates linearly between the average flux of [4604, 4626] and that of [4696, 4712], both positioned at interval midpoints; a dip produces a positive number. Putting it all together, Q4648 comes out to 0.8 Ang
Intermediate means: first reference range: 19.7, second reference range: 18.4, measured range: 18.3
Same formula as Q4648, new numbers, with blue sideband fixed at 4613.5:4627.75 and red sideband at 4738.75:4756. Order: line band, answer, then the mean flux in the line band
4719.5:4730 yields -0.38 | 19.8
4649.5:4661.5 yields 0.32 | 18.9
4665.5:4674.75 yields 0.50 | 18.3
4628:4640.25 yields 0.36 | 19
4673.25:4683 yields 0.15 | 19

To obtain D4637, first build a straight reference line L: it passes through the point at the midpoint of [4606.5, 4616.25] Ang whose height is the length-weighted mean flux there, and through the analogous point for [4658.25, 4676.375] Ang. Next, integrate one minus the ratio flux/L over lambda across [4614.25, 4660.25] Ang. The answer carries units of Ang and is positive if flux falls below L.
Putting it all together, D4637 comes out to 1.6 Ang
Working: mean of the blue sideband 20.3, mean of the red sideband 18.7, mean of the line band 18.9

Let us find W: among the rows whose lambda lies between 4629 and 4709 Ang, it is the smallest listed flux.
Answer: 15.49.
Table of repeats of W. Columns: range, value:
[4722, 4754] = 17.31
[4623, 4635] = 16.45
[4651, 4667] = 17.02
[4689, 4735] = 16.72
